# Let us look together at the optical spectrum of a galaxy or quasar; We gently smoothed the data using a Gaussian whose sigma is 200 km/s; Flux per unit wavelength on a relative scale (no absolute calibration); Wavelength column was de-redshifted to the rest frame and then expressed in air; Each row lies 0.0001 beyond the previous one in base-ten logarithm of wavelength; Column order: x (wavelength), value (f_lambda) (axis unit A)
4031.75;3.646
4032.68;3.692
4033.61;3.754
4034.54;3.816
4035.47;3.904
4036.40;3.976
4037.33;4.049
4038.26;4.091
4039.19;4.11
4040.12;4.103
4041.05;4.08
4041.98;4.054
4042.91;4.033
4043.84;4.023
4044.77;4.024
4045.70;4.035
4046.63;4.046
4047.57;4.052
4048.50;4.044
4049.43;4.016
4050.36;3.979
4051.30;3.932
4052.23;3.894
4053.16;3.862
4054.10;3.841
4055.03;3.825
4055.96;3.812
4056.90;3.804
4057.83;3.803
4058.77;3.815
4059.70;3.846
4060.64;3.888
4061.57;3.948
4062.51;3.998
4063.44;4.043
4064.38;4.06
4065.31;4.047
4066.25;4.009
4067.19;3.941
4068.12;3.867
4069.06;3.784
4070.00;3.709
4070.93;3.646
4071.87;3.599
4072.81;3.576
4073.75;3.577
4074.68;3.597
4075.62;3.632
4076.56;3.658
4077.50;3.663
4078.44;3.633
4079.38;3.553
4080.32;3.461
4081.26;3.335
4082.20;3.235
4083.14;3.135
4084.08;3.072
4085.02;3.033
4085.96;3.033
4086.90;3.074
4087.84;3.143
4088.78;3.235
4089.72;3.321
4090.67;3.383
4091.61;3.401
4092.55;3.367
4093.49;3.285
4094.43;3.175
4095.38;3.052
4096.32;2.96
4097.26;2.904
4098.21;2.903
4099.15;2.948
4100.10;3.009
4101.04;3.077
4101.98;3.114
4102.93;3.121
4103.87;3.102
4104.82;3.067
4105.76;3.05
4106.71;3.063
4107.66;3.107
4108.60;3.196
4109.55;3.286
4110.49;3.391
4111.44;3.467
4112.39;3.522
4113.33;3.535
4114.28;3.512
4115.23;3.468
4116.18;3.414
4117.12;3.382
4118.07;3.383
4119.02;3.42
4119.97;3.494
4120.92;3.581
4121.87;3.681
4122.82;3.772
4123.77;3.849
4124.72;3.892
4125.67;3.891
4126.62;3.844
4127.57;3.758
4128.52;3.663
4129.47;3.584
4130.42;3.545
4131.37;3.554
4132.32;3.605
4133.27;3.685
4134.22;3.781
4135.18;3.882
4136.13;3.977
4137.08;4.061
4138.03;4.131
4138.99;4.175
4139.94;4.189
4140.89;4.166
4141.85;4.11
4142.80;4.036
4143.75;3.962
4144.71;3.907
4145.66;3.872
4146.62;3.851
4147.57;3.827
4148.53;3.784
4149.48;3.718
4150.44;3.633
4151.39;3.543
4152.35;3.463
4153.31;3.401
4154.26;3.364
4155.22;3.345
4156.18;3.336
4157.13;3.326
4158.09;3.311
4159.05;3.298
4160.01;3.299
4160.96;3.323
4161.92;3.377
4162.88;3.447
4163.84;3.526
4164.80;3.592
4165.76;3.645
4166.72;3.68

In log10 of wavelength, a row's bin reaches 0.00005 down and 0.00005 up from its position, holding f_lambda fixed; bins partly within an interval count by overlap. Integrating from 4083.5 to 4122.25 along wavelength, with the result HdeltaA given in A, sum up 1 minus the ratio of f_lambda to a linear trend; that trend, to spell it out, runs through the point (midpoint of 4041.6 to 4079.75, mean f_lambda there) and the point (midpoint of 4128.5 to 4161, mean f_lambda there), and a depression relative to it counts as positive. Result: 5.6 A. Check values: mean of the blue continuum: 3.86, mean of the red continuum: 3.71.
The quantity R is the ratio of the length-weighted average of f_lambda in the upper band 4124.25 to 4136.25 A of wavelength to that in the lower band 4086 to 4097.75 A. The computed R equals 1.17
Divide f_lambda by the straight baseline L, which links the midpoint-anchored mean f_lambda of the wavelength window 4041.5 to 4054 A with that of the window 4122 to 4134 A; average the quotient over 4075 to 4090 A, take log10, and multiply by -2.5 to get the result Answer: 0.17 mag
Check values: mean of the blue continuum 3.99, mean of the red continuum 3.72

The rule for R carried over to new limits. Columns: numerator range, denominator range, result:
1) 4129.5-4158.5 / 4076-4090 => 1.13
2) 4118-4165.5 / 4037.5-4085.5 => 0.97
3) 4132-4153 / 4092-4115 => 1.22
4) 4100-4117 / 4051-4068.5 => 0.83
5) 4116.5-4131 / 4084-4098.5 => 1.16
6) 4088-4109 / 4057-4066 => 0.79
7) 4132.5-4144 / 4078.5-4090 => 1.24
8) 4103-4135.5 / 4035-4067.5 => 0.88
